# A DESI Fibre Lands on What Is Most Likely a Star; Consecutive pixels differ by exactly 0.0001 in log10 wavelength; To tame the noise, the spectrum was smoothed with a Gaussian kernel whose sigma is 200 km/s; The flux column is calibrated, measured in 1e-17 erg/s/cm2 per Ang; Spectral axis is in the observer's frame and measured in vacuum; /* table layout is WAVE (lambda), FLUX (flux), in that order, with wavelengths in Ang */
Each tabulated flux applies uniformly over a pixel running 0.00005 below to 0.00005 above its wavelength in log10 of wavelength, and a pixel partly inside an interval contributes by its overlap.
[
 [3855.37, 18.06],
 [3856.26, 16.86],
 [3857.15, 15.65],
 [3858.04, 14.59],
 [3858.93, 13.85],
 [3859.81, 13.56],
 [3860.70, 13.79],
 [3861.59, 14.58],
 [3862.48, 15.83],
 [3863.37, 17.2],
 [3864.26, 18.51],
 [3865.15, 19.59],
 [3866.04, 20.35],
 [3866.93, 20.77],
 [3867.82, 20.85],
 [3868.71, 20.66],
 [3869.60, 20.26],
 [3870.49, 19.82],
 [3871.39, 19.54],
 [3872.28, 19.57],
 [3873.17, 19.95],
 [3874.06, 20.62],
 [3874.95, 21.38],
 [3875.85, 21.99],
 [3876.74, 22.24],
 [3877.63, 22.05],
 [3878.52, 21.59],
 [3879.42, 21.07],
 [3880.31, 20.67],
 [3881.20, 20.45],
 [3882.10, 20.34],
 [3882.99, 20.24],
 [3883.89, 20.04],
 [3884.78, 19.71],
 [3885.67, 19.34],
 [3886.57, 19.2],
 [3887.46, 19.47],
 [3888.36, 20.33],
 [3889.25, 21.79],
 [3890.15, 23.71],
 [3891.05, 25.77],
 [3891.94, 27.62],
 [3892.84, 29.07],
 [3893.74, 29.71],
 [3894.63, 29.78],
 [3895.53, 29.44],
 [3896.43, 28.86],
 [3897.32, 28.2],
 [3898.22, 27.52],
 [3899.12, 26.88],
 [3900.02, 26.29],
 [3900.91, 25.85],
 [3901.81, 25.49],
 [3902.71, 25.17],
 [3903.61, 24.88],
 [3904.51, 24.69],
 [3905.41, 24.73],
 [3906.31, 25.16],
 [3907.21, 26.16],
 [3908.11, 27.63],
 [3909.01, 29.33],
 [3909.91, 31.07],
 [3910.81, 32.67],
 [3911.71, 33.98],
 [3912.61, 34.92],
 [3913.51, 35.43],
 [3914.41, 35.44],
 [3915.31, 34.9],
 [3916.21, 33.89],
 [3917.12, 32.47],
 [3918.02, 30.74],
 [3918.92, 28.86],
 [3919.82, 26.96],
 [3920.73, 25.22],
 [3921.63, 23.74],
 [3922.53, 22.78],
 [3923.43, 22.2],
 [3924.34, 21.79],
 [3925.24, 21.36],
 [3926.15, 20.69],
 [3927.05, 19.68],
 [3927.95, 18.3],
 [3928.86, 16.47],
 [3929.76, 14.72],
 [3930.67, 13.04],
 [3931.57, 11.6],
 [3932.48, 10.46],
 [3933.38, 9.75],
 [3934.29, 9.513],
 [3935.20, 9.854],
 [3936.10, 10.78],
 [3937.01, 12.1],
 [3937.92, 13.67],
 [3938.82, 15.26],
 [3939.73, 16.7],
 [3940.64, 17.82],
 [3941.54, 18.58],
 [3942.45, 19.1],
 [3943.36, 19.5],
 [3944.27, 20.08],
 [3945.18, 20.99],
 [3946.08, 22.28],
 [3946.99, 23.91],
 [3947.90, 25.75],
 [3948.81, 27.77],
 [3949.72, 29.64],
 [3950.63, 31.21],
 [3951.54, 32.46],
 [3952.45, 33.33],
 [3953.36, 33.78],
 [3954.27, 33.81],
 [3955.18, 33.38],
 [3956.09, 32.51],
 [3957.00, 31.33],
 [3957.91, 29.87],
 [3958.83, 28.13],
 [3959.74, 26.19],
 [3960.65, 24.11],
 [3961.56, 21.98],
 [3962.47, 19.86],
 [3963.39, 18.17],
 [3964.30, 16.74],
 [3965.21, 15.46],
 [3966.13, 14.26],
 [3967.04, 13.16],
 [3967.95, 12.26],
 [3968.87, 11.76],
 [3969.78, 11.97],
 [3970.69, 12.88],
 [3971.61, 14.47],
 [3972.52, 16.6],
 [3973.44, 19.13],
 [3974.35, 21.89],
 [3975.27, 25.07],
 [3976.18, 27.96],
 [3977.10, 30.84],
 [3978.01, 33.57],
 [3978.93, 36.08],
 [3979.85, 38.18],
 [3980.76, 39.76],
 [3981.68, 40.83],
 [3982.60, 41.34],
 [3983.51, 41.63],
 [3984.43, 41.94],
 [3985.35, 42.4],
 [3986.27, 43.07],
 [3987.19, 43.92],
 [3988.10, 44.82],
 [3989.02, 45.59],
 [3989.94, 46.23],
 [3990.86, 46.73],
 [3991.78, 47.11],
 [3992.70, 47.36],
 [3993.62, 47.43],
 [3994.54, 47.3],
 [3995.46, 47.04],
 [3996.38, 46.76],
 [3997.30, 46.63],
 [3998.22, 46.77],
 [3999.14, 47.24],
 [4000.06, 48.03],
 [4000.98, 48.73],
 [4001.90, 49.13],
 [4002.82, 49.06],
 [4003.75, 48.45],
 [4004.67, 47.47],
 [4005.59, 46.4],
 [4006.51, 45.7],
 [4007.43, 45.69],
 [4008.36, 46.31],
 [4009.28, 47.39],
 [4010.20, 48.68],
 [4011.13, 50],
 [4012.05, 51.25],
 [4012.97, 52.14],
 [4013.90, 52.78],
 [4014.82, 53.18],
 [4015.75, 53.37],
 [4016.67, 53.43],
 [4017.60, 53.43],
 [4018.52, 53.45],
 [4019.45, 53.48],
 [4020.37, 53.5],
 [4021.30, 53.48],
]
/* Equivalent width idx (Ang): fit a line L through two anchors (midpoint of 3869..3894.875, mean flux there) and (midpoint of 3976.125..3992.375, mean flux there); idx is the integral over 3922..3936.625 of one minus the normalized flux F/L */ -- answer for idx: 7.03 Ang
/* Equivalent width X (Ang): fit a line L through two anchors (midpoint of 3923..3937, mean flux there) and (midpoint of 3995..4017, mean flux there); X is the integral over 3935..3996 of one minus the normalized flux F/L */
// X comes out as 5.7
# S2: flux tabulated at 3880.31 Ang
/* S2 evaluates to 20.67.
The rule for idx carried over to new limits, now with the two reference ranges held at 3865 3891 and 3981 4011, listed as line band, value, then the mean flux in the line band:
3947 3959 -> 1.96 Ang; 30.8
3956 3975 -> 9.56 Ang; 19.4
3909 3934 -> 4.18 Ang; 24.5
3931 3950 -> 9.49 Ang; 17.3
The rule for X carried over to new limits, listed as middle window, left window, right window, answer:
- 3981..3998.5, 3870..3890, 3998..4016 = 0.1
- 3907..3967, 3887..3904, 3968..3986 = 8.5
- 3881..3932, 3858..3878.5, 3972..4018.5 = 1.7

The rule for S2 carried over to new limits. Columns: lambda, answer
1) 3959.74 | 26.19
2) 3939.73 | 16.7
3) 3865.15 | 19.59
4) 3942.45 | 19.1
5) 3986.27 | 43.07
